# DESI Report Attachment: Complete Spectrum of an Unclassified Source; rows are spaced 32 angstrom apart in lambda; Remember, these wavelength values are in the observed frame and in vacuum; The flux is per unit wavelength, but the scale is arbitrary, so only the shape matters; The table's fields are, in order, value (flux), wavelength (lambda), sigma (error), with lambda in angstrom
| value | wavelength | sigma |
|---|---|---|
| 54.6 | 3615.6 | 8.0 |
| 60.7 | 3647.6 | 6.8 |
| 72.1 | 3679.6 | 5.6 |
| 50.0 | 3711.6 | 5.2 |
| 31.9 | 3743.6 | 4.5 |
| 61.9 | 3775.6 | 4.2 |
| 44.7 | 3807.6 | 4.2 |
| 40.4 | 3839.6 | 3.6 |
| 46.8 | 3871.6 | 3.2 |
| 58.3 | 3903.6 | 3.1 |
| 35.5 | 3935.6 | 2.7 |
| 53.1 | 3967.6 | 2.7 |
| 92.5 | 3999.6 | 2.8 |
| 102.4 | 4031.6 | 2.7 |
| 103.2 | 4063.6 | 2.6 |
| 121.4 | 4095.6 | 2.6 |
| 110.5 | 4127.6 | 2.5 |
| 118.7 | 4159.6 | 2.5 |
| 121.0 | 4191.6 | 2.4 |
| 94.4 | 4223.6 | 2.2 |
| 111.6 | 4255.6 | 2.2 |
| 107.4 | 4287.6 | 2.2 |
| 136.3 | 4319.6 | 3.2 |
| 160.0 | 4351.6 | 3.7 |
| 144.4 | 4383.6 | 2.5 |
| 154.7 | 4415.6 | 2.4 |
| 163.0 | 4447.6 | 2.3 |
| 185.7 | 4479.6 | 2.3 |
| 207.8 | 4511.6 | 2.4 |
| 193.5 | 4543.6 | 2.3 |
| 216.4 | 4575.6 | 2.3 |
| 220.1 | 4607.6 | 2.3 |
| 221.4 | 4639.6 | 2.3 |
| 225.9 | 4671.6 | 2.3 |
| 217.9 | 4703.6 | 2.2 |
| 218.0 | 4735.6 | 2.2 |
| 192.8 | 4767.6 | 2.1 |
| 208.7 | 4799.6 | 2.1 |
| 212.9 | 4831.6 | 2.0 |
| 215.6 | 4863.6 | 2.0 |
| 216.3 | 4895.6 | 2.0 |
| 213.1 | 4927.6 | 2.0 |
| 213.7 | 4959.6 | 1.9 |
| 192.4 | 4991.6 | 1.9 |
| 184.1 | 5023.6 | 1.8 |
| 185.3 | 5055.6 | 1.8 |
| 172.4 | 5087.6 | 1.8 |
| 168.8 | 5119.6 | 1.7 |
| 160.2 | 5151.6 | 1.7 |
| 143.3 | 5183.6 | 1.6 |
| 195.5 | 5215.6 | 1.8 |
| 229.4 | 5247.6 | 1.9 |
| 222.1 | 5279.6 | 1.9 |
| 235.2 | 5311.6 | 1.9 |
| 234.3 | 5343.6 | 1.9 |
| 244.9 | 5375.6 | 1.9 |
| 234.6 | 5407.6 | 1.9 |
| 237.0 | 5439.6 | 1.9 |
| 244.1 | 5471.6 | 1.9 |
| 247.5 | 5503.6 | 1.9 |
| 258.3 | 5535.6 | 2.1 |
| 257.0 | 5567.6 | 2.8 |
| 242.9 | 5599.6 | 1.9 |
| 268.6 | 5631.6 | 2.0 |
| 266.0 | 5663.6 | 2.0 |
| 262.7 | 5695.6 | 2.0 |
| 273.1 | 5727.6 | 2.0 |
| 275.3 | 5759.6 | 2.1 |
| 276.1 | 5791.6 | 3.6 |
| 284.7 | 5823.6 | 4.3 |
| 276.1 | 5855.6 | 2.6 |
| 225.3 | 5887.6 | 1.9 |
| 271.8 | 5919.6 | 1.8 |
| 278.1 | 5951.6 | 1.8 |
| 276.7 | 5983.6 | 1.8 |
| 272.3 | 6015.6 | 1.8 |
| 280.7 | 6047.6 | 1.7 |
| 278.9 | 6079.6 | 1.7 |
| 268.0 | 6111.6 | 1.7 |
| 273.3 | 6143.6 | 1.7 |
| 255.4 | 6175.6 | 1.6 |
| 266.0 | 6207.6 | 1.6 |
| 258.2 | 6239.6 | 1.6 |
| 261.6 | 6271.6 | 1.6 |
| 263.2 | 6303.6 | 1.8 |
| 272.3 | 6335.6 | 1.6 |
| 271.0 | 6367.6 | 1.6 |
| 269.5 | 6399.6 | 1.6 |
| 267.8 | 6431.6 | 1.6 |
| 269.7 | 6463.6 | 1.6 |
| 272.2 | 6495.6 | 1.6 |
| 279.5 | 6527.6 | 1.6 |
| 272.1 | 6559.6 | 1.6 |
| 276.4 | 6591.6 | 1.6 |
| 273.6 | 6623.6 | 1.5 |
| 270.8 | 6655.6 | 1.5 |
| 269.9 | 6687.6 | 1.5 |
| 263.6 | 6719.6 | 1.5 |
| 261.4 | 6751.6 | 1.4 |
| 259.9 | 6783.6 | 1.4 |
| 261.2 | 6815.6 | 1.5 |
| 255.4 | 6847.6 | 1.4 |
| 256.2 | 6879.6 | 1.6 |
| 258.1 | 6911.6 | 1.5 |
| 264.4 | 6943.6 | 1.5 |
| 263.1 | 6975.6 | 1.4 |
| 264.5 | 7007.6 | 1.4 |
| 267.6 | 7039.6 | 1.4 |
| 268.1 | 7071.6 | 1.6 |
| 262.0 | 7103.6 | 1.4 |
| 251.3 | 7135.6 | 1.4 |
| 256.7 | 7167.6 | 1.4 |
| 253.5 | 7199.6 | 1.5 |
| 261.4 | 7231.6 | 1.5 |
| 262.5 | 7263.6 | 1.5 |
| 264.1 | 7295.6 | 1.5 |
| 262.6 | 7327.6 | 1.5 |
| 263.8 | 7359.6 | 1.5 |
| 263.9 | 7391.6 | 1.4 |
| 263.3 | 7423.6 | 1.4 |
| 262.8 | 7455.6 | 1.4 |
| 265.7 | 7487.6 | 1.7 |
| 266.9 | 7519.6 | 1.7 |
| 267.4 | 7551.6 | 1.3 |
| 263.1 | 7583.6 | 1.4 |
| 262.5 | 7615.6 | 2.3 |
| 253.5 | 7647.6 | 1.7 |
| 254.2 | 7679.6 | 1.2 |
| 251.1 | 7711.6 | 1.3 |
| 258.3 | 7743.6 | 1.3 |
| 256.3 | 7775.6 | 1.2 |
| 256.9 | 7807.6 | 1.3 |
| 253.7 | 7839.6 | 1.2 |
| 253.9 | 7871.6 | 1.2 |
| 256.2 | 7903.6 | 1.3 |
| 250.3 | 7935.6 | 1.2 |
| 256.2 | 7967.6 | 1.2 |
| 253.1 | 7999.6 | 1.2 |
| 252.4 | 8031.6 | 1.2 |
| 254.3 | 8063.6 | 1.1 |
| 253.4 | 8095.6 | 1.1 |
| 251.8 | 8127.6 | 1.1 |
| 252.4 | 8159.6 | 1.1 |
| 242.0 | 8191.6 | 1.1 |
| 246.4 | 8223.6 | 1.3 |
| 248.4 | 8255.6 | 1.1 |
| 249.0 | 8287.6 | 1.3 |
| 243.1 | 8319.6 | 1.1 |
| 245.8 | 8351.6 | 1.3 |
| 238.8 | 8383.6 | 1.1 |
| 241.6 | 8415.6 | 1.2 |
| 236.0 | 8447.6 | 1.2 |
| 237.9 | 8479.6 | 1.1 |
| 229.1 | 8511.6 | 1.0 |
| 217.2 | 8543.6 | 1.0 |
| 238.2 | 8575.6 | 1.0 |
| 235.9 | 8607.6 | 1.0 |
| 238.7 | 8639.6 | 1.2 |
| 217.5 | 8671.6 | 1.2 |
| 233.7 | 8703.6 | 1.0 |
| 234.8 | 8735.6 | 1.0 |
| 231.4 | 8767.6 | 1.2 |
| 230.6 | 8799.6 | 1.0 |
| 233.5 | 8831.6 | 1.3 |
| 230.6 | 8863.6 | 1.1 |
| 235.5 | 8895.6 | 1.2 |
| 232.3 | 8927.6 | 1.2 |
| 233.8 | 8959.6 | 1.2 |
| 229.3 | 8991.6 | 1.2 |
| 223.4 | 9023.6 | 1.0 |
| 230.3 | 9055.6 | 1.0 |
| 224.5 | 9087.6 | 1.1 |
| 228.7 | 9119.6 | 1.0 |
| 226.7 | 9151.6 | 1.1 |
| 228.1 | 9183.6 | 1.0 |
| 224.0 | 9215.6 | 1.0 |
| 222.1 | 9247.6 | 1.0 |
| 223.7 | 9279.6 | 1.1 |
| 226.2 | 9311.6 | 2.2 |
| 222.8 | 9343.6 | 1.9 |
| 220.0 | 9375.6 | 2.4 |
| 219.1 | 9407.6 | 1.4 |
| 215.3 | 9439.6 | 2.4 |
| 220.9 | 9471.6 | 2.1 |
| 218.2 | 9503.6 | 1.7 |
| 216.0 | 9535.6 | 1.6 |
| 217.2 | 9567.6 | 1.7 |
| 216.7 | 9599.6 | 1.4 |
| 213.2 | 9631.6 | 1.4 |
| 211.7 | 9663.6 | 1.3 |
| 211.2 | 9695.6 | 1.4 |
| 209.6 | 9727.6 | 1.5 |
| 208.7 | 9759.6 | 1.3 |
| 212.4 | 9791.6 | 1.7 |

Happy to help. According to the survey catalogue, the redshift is 0.00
